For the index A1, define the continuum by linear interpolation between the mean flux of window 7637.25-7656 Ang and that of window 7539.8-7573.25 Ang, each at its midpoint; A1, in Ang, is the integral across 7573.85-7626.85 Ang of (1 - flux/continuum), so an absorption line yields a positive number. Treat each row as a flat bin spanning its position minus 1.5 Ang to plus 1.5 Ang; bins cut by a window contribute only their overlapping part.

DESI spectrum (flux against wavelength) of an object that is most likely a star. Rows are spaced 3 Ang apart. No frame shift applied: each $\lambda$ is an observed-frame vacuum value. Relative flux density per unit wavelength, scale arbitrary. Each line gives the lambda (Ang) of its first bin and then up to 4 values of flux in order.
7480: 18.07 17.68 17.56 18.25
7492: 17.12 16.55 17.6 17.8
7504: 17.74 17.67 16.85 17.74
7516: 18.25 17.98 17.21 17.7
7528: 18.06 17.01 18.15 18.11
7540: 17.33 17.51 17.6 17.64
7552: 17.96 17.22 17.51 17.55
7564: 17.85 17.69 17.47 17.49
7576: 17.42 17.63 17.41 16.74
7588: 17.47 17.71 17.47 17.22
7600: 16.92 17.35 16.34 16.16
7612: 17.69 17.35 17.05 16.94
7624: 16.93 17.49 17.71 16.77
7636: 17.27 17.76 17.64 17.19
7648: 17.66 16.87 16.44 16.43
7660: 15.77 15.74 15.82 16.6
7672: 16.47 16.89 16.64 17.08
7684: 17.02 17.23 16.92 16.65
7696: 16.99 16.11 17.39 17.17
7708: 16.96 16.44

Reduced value 0.7 Ang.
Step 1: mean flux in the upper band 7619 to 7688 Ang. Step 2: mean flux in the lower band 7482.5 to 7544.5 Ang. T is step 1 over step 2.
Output 0.96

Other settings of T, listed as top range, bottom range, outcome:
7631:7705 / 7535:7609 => 0.97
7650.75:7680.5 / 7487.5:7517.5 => 0.93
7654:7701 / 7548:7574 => 0.94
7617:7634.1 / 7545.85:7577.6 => 0.98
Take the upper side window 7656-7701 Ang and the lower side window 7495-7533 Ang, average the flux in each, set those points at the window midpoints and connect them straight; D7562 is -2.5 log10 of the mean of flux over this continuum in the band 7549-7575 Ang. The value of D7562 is -0.02 mag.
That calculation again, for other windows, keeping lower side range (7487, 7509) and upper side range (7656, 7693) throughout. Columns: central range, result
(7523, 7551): -0.023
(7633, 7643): -0.043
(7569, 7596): -0.023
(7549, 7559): -0.023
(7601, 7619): -0.005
